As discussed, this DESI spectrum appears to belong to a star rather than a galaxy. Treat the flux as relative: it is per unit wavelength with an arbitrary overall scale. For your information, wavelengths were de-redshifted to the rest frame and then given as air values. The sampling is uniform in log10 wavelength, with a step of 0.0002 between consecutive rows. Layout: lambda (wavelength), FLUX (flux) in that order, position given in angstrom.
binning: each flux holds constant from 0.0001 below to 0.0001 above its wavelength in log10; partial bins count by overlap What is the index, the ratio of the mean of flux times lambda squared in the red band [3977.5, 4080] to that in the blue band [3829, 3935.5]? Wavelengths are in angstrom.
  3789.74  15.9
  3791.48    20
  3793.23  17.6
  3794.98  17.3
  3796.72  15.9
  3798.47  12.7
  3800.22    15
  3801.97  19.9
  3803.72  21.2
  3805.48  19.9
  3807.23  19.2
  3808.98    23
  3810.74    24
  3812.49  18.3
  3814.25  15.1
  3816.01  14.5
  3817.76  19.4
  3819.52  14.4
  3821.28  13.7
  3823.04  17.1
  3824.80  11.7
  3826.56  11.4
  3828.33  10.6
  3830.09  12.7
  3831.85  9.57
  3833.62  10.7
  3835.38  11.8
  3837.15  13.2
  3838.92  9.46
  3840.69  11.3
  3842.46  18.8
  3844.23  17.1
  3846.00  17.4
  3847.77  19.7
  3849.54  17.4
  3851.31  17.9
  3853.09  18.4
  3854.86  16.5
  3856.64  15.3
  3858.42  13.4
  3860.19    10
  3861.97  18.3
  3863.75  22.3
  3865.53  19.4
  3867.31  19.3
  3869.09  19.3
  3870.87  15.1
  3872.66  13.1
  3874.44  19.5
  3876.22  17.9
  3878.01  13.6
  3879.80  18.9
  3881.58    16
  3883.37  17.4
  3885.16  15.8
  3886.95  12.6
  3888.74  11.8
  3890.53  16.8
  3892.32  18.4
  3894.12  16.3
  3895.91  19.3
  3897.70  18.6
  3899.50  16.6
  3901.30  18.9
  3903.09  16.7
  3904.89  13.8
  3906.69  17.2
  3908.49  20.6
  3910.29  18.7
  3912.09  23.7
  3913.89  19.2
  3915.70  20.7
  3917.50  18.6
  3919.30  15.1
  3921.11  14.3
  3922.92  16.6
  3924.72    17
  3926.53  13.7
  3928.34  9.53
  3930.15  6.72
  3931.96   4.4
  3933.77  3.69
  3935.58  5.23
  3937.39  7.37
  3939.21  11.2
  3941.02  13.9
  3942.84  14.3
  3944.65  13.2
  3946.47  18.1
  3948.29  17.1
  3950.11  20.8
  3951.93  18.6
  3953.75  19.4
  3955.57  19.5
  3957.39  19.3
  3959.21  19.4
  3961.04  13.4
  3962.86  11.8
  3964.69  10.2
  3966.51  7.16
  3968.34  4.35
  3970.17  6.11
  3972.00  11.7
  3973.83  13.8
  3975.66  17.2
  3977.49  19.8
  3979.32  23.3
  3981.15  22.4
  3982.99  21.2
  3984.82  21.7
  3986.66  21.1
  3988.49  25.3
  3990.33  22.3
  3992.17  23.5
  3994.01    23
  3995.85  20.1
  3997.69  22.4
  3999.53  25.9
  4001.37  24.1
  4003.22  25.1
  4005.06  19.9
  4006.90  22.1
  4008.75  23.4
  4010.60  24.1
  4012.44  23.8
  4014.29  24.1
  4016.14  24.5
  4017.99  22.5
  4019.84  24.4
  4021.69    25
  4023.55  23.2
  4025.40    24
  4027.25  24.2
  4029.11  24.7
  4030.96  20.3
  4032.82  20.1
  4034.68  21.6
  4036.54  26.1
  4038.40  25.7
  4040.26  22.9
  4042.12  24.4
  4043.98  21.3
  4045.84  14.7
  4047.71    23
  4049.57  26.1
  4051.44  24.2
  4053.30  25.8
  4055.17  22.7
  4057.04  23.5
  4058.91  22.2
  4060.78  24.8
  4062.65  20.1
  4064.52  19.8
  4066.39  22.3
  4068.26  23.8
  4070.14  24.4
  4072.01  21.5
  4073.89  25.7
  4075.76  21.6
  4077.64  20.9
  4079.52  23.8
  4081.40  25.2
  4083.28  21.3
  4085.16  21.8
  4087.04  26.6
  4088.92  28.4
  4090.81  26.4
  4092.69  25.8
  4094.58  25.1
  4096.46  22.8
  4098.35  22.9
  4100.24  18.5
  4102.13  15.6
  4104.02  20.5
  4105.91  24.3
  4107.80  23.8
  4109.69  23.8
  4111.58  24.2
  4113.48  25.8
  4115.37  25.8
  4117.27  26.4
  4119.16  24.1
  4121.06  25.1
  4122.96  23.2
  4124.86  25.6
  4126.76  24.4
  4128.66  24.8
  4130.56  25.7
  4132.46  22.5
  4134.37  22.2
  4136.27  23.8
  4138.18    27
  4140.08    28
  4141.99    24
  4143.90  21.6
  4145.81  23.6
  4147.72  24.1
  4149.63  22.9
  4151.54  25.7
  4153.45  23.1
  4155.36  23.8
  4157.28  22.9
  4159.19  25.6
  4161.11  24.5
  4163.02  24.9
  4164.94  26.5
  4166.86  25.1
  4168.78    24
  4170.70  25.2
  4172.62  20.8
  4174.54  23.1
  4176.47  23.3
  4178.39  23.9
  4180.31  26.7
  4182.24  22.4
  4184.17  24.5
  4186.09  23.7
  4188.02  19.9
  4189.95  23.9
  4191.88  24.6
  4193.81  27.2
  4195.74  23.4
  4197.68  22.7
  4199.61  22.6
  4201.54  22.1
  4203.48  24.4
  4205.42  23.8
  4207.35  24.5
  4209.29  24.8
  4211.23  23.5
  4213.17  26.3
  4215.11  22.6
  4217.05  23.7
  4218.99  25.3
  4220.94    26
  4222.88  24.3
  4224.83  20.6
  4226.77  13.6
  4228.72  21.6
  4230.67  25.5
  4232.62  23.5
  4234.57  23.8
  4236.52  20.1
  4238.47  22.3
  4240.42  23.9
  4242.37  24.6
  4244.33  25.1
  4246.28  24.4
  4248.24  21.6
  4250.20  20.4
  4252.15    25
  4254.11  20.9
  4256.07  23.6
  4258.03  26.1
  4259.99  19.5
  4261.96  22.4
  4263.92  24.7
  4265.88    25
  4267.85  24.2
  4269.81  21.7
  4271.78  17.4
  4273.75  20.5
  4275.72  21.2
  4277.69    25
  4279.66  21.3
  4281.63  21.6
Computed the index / 1.58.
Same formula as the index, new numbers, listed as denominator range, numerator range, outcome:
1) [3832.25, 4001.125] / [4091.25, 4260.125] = 1.65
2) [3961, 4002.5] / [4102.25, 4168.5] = 1.45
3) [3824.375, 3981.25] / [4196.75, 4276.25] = 1.78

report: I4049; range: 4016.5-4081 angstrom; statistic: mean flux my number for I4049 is 23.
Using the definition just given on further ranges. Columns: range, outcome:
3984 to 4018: 23.1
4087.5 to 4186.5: 24.1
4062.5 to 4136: 23.5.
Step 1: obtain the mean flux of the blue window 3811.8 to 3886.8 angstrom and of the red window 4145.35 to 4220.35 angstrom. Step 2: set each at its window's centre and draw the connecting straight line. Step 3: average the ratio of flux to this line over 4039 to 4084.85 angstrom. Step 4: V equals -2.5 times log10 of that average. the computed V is -0.09 mag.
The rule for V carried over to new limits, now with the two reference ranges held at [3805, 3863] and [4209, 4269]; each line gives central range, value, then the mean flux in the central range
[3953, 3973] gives 0.36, 12.9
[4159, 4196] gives -0.10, 24.1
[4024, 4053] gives -0.19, 23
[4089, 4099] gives -0.22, 25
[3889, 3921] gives -0.07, 18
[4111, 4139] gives -0.18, 24.7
